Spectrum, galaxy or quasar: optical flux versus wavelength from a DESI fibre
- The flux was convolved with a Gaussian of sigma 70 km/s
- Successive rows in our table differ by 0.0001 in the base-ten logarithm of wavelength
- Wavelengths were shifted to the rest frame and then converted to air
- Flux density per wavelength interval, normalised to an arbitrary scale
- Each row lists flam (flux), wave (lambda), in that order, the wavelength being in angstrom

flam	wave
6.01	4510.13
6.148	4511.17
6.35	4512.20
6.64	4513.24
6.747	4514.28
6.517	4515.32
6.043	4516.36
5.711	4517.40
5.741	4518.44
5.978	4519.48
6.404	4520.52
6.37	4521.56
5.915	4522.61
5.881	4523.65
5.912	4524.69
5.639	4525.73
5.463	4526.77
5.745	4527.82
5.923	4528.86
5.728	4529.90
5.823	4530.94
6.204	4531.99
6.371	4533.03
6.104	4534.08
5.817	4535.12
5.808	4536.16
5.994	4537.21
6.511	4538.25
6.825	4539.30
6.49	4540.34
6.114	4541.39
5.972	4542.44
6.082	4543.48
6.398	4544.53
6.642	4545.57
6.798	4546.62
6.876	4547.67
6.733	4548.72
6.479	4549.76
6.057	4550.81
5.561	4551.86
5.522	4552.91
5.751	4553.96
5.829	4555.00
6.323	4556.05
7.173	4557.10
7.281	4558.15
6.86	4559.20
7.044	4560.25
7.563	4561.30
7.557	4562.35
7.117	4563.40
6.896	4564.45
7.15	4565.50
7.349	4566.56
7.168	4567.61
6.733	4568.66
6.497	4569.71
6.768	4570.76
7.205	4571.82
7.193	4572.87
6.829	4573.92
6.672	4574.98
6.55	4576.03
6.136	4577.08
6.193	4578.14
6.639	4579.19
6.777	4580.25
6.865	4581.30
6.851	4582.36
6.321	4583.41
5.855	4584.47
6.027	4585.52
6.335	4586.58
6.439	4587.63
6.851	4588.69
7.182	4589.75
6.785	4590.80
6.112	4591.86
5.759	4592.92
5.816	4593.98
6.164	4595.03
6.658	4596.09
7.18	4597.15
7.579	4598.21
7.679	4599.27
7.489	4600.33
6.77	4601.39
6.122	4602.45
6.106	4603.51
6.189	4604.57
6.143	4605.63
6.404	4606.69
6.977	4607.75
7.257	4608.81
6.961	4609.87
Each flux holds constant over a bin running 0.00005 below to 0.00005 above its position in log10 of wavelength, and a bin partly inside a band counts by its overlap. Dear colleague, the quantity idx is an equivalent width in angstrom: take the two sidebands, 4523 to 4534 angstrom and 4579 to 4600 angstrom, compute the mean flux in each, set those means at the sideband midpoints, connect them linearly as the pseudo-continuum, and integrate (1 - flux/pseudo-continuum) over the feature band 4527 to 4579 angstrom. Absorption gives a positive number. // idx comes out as -2.71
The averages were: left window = 5.88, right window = 6.6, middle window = 6.49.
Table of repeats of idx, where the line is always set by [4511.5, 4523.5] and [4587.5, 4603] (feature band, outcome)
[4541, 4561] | 0.05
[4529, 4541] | 0.34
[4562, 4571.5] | -0.72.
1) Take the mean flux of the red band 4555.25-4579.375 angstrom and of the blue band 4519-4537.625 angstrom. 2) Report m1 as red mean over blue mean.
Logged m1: 1.2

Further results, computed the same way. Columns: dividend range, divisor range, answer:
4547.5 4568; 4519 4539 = 1.12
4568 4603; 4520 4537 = 1.12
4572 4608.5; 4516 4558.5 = 1.07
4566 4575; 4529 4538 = 1.16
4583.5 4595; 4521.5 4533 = 1.07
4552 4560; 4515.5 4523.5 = 1.06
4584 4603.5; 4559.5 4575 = 0.93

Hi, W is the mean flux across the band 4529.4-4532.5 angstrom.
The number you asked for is 5.91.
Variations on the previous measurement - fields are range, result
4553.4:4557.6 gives 6.27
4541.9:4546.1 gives 6.28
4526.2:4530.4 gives 5.71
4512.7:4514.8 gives 6.68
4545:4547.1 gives 6.72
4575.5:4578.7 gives 6.31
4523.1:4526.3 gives 5.82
